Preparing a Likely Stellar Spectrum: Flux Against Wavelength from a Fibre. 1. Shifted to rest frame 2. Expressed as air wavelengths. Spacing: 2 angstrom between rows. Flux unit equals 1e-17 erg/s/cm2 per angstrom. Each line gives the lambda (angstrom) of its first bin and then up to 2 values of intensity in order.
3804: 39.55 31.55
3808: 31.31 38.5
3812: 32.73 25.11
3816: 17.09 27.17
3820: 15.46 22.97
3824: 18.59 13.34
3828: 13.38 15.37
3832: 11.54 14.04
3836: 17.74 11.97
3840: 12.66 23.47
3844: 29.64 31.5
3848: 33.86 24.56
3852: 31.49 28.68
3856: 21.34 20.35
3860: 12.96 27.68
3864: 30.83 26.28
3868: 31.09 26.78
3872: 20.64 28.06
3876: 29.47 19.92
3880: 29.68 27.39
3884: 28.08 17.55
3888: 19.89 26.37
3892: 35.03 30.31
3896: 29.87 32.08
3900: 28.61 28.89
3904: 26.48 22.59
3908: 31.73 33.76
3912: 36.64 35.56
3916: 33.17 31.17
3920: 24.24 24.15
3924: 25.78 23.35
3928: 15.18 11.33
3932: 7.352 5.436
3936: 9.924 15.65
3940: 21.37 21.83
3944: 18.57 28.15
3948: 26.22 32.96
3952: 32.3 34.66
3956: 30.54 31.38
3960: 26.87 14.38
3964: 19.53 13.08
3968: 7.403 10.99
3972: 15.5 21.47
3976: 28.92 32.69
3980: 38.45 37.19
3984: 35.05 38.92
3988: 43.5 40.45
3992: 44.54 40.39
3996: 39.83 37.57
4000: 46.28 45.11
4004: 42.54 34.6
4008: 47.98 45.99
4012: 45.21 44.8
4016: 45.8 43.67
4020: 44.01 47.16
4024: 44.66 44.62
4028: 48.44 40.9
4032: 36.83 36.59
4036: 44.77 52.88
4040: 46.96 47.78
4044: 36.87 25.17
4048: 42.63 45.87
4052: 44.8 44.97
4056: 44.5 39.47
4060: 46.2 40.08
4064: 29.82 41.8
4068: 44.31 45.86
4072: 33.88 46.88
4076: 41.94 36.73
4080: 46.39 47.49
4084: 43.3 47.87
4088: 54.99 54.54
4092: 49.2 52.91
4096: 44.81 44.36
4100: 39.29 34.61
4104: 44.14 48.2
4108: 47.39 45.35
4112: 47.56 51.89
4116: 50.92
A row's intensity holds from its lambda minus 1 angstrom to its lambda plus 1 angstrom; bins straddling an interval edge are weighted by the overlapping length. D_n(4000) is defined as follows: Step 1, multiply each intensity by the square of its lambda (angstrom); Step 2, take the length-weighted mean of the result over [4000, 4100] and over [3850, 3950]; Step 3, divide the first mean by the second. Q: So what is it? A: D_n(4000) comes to 1.90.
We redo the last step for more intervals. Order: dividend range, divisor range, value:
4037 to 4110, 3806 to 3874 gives 2.13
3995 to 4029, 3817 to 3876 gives 2.14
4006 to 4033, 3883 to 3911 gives 1.68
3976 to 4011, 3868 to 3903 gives 1.57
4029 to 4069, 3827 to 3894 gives 1.93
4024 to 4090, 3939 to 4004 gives 1.49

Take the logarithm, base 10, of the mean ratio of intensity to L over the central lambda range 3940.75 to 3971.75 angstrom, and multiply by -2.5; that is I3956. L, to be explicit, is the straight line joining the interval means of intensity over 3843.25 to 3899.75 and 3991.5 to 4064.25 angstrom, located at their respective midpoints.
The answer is 0.46 mag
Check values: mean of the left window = 26.8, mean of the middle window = 23.1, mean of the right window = 42.8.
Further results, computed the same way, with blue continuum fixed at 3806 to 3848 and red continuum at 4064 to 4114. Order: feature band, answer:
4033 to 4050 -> -0.032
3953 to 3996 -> 0.201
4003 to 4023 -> -0.156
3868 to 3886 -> 0.005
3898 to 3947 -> 0.258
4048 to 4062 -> -0.049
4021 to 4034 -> -0.098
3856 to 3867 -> 0.064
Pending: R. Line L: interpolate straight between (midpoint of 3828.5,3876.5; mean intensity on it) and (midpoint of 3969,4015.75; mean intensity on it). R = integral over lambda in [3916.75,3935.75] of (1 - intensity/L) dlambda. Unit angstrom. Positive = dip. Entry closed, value 7.5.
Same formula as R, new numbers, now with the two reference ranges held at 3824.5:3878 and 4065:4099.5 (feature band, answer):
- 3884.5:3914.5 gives -1.6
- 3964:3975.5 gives 6.5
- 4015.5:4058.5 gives -2.2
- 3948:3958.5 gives 0.3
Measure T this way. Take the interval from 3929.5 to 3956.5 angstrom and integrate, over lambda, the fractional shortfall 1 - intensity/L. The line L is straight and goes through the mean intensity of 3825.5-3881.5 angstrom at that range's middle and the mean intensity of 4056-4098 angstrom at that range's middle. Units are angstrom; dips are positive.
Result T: 9.0 angstrom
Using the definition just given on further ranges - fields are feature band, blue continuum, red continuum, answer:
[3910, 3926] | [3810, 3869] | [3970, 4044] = 0.46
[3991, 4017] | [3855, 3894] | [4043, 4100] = -4.11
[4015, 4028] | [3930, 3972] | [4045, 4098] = -4.34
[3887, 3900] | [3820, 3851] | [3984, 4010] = -0.65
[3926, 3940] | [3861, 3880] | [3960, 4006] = 8.08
